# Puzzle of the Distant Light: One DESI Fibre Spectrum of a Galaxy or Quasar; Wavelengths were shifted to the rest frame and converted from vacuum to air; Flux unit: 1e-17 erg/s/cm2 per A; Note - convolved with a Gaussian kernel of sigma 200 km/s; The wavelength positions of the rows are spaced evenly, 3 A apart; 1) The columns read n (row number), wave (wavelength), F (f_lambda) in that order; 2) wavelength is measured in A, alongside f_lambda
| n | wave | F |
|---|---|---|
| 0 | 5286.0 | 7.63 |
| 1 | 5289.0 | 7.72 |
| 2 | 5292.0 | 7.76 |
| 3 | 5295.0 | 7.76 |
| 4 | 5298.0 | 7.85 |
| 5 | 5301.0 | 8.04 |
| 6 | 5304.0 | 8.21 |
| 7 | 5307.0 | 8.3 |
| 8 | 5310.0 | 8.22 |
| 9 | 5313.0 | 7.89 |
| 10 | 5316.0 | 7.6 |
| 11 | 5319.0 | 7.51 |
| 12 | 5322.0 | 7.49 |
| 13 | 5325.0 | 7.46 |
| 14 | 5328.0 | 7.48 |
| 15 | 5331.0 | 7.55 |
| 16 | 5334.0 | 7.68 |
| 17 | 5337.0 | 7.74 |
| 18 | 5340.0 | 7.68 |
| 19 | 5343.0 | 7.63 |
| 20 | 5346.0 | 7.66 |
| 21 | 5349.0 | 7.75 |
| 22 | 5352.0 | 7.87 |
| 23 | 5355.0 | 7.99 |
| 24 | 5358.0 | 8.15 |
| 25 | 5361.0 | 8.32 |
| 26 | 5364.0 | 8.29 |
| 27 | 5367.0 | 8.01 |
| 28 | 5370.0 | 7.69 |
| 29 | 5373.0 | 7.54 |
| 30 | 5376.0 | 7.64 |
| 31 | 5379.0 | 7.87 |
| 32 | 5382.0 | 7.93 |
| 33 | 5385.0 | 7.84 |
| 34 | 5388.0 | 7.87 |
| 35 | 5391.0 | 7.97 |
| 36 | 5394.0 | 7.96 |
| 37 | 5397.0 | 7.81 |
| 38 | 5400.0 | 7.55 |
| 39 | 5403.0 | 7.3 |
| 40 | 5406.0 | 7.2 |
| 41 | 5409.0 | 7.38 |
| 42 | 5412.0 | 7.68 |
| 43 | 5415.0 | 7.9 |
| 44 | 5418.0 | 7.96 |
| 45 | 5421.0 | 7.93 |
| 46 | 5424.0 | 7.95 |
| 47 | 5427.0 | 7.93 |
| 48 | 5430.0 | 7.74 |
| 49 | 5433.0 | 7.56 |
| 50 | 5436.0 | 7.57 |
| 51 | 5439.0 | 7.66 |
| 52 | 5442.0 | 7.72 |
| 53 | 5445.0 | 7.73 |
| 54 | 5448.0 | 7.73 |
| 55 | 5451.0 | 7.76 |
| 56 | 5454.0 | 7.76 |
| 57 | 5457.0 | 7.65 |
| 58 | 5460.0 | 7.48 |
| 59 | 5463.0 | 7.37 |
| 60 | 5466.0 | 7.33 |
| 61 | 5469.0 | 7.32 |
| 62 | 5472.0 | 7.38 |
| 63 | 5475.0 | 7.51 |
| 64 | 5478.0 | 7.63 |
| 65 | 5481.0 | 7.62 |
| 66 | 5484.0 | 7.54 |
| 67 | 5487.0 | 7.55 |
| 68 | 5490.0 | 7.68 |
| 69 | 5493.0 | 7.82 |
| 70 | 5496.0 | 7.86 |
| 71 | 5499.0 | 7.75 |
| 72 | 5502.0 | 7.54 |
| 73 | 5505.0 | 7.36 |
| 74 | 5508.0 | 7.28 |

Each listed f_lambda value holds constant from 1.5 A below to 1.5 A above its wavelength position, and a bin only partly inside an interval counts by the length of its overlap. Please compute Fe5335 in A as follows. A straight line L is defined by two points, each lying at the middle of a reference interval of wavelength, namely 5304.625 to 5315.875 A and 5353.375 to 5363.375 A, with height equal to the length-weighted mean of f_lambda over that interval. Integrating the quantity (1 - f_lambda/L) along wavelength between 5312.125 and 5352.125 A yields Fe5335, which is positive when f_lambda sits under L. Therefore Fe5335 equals 2.4 A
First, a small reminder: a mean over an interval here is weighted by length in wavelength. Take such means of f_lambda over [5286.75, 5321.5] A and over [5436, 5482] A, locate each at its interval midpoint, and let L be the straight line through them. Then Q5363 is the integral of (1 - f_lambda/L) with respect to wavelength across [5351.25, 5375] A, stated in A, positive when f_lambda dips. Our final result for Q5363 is -0.7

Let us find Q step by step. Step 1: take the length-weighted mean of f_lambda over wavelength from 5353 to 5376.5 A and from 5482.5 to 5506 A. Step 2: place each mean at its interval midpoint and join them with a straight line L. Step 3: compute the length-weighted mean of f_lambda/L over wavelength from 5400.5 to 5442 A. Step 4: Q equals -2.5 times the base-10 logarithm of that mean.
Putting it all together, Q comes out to 0.02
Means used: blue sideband 7.97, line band 7.67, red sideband 7.64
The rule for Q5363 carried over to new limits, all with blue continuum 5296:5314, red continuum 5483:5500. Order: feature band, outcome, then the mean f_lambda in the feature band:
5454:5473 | 0.8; 7.45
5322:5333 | 0.7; 7.5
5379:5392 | 0.0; 7.9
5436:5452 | 0.2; 7.7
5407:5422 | 0.2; 7.75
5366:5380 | 0.4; 7.74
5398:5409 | 0.7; 7.38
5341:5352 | 0.4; 7.71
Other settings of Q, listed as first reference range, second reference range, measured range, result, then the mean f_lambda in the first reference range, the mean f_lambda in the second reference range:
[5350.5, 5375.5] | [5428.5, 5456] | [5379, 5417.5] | 0.02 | 7.97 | 7.69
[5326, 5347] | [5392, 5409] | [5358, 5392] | -0.05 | 7.63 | 7.56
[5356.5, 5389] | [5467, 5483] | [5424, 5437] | -0.01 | 7.92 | 7.49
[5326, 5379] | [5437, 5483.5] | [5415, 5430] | -0.04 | 7.8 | 7.58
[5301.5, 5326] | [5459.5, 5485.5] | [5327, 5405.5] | -0.01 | 7.85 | 7.46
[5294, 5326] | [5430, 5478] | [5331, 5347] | 0.02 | 7.86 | 7.58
